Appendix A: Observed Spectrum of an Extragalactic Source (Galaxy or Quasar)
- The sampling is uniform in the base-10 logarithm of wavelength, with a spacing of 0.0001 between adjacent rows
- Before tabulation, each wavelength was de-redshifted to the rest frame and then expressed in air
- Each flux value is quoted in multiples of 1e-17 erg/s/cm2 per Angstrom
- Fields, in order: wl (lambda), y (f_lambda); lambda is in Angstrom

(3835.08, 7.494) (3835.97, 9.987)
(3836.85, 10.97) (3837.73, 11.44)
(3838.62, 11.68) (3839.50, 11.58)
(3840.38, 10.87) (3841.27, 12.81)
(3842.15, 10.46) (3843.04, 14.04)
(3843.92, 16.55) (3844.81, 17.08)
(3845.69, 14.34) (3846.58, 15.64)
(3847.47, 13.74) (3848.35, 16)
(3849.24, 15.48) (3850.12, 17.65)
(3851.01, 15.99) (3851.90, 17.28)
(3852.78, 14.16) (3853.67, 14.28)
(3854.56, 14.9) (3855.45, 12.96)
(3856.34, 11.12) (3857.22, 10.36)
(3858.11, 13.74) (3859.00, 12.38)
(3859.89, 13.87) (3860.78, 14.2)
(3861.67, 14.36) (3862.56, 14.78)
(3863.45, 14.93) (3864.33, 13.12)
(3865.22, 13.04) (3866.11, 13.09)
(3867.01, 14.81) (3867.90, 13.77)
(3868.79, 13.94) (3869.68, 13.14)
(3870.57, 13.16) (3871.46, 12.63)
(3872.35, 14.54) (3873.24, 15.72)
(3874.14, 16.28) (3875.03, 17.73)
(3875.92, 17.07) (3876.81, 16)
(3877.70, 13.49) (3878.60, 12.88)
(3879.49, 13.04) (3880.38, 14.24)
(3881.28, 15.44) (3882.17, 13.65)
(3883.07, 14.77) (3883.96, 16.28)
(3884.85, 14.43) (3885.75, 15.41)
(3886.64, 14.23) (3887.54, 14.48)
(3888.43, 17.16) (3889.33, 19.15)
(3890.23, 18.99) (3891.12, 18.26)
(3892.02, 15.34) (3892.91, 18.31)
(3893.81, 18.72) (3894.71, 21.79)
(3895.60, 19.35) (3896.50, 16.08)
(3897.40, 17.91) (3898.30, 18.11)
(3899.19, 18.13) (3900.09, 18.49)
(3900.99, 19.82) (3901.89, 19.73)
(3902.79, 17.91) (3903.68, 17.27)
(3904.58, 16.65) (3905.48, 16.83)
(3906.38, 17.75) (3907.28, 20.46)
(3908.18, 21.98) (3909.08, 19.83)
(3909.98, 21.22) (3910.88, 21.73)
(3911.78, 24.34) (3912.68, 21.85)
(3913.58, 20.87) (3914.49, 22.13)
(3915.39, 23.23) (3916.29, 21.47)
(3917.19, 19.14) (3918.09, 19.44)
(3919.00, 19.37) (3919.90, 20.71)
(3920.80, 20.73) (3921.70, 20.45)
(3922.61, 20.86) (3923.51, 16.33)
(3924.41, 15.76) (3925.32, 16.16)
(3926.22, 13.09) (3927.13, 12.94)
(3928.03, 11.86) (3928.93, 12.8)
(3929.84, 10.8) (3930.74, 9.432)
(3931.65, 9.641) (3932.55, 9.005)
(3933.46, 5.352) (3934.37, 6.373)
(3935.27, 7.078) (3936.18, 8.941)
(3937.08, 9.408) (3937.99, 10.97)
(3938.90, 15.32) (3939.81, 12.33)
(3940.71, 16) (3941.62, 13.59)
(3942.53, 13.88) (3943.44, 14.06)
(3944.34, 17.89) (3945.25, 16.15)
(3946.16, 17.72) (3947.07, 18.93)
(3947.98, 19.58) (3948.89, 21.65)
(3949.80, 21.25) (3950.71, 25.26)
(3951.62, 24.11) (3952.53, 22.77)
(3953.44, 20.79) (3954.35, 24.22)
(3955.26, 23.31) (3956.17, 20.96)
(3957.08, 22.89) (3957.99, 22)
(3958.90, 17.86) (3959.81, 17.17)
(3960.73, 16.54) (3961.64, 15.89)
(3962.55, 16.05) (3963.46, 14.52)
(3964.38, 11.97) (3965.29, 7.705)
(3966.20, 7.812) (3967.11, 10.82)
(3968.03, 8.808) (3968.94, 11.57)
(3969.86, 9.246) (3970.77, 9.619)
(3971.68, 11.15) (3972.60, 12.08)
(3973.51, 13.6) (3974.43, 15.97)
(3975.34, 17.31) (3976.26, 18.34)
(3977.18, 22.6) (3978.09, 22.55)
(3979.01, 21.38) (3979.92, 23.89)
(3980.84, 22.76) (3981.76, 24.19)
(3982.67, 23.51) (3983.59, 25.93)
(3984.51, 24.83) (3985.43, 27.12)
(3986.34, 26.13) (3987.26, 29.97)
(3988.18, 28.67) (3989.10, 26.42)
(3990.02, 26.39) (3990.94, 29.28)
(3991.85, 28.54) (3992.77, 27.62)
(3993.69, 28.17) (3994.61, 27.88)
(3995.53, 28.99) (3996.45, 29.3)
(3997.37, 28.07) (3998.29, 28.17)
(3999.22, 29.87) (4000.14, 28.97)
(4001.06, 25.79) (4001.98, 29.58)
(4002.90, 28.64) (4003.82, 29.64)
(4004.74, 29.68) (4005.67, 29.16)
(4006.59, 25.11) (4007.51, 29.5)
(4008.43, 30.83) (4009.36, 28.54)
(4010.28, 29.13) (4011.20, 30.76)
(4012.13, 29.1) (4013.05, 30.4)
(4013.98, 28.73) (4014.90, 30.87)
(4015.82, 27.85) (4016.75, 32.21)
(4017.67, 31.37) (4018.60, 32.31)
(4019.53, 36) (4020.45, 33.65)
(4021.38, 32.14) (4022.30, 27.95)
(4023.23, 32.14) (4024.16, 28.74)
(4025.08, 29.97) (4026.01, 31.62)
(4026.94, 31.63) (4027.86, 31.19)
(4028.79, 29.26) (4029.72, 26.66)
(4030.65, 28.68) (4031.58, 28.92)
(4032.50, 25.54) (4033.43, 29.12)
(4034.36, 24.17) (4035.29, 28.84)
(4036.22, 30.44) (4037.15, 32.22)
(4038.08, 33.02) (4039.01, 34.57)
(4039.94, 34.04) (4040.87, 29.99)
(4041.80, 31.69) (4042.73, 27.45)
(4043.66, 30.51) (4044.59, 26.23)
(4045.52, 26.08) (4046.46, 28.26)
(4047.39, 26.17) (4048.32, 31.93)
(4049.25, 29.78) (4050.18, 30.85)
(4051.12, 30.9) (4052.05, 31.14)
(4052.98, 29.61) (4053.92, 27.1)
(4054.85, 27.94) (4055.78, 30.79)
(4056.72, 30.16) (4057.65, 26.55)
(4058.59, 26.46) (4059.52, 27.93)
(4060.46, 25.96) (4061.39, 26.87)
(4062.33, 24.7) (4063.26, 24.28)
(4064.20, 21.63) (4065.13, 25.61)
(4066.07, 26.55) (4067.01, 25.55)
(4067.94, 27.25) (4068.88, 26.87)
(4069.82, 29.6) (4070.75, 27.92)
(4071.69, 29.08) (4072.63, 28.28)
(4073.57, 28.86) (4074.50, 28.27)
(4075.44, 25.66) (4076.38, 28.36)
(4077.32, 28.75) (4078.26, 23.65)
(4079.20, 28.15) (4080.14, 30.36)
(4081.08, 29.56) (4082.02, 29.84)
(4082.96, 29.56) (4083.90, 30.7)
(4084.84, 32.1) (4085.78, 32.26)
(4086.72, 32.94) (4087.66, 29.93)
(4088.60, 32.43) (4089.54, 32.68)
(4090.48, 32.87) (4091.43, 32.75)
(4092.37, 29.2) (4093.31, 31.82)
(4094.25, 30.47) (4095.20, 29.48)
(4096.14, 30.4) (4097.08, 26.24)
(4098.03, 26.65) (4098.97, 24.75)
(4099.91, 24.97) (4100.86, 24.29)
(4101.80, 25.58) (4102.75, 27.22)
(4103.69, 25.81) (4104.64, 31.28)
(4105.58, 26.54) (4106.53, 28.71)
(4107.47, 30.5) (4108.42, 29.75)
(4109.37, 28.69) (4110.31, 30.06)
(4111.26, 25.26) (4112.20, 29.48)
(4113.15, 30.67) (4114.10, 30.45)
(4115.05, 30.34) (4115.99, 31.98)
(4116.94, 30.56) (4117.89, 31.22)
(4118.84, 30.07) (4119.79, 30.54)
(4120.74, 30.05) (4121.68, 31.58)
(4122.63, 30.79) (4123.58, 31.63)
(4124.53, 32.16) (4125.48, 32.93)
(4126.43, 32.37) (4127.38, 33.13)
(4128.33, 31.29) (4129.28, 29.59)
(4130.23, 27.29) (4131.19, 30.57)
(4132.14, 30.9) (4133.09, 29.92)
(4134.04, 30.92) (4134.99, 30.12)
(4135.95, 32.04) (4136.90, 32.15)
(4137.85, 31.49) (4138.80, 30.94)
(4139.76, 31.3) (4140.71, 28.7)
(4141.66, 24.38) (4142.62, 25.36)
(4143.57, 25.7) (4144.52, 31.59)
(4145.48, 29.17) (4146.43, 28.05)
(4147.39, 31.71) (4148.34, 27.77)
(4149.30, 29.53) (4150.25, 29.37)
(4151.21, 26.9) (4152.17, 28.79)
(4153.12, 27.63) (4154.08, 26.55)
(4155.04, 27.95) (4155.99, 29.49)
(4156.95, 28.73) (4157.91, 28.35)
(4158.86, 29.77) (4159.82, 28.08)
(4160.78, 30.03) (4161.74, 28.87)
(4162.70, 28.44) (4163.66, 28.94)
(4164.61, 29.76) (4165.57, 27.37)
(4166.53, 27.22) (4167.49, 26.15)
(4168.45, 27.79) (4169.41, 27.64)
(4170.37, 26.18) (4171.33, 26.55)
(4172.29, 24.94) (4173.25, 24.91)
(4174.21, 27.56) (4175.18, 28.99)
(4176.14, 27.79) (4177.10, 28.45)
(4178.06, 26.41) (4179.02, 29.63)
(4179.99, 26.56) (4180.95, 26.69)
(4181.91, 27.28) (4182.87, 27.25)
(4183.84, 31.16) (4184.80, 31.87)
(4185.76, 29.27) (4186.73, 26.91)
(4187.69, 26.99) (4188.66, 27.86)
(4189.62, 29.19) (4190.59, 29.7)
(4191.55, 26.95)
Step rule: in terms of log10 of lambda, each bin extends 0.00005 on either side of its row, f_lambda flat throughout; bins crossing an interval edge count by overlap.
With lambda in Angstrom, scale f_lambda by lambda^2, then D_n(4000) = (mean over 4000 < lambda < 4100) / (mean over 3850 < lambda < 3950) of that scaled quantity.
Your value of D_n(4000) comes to 1.98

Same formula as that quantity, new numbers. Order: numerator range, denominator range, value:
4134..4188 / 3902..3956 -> 1.86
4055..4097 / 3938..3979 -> 1.83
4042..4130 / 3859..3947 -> 1.99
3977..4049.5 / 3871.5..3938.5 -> 1.85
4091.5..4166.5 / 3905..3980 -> 1.94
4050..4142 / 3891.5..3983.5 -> 1.85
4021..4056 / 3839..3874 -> 2.32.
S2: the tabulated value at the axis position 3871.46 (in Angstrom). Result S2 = 12.63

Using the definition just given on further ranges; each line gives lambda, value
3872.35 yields 14.54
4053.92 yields 27.1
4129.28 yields 29.59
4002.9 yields 28.64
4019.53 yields 36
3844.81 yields 17.08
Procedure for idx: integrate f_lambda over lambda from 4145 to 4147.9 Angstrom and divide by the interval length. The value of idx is 29.6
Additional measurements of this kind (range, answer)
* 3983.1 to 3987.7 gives 26.8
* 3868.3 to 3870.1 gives 13.6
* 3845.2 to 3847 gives 15.1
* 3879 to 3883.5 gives 14.2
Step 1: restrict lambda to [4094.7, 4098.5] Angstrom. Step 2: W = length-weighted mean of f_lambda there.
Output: 28.2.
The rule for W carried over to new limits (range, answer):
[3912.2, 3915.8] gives 22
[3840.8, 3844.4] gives 13.5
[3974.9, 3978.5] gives 20.2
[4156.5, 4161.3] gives 29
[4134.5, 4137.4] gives 31.4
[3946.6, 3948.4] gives 19.2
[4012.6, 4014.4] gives 29.5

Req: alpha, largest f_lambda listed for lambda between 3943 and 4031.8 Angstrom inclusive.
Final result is 36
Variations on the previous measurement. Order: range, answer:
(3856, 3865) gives 14.93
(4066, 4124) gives 32.94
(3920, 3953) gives 25.26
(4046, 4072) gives 31.93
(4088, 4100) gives 32.87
